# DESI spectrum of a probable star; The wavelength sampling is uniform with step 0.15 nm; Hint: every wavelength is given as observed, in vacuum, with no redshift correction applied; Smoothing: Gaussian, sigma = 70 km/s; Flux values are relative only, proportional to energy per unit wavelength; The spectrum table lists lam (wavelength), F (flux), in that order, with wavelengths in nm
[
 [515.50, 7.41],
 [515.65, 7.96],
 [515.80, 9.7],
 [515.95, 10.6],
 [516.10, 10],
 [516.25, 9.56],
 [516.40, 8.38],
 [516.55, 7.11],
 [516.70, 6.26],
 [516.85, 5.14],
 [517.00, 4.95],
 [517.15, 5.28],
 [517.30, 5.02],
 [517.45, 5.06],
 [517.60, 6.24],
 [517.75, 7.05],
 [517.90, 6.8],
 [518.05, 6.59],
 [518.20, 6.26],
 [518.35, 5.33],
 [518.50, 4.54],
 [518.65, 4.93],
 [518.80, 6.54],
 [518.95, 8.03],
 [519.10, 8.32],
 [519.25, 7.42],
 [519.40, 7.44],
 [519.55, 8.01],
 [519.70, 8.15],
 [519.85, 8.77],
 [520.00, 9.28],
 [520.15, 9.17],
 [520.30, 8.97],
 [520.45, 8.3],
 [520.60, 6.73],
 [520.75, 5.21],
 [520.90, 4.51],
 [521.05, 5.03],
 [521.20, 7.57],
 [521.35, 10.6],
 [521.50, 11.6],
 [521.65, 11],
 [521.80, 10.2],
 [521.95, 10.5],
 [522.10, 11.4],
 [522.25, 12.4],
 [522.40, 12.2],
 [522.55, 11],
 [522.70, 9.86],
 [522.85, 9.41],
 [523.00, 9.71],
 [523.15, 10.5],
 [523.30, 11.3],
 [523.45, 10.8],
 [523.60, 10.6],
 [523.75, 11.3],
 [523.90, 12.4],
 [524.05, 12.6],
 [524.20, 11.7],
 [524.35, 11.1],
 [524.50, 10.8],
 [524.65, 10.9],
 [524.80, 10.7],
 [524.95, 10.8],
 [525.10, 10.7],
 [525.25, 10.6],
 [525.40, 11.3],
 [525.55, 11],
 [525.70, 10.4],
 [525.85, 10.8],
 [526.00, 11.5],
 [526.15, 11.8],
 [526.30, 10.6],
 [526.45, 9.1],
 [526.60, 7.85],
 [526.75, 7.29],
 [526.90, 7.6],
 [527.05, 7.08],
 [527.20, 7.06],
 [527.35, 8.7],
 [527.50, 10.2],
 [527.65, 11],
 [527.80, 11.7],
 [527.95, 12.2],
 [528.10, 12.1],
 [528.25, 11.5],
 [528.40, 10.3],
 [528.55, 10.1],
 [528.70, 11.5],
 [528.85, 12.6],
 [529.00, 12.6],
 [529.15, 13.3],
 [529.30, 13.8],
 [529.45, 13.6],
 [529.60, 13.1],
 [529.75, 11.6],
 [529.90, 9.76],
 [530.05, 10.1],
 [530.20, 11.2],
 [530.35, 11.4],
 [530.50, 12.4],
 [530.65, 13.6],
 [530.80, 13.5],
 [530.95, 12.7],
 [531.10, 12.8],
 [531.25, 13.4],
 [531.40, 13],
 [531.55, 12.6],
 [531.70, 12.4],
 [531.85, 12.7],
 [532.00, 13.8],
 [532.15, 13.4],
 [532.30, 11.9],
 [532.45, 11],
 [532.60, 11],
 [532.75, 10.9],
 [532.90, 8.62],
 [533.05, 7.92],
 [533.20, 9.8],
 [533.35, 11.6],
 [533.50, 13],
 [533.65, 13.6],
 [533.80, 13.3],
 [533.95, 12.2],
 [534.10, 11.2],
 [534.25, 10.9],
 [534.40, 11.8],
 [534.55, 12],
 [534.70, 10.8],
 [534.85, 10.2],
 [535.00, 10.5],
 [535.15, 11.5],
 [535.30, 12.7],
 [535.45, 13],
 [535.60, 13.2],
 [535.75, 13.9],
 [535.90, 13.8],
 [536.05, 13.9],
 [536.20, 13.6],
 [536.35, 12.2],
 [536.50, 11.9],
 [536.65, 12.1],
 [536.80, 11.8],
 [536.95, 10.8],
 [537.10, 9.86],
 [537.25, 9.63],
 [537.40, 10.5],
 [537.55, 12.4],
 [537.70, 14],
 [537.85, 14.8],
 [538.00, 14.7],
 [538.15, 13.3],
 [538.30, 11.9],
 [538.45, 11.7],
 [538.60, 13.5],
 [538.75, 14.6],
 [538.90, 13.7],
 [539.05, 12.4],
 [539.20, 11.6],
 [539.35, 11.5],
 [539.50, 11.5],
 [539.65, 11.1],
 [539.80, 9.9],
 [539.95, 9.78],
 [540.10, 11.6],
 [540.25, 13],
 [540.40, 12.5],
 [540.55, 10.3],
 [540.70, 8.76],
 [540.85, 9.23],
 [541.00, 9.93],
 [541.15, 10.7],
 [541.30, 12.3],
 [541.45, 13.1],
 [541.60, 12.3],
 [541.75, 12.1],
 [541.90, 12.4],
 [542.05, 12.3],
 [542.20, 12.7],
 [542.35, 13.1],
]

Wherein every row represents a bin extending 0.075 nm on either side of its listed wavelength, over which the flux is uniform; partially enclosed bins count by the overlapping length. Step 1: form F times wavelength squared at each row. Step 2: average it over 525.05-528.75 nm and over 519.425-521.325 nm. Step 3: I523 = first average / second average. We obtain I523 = 1.38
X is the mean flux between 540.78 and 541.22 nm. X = 9.95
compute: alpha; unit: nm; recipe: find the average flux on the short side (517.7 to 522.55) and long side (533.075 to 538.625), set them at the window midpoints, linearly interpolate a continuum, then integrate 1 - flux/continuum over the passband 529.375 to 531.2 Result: -0.243 nm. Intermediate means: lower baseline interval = 8.14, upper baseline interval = 12.2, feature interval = 12.2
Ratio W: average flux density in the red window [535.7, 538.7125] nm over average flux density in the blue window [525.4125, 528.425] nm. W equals 1.3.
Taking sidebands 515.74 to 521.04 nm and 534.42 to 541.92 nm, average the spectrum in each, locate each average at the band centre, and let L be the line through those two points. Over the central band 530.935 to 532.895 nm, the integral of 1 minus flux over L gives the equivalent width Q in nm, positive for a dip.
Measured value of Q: -0.35 nm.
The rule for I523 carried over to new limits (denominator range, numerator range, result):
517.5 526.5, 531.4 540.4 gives 1.36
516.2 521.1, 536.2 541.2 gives 1.87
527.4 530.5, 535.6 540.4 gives 1.09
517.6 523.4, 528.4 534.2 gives 1.48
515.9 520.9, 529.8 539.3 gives 1.82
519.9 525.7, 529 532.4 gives 1.28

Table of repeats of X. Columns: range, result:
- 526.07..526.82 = 9.36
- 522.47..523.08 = 10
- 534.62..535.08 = 10.5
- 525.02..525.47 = 10.9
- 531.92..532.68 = 12.2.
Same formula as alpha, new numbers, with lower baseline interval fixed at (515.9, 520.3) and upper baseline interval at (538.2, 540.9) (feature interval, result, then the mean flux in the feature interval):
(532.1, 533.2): -0.04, 10.6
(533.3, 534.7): -0.22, 12.1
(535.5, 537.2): -0.23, 12.4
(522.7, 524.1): -0.45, 10.9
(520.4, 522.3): -0.24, 8.81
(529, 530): -0.31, 12.5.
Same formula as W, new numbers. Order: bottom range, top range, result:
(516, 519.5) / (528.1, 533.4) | 1.78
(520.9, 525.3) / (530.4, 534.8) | 1.13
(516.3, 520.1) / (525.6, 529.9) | 1.60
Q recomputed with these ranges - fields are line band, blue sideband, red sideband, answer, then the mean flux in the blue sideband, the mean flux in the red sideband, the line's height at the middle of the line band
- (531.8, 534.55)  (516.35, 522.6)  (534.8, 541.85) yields -0.20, 7.68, 12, 10.8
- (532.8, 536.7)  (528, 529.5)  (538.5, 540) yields 0.05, 12.1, 12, 12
